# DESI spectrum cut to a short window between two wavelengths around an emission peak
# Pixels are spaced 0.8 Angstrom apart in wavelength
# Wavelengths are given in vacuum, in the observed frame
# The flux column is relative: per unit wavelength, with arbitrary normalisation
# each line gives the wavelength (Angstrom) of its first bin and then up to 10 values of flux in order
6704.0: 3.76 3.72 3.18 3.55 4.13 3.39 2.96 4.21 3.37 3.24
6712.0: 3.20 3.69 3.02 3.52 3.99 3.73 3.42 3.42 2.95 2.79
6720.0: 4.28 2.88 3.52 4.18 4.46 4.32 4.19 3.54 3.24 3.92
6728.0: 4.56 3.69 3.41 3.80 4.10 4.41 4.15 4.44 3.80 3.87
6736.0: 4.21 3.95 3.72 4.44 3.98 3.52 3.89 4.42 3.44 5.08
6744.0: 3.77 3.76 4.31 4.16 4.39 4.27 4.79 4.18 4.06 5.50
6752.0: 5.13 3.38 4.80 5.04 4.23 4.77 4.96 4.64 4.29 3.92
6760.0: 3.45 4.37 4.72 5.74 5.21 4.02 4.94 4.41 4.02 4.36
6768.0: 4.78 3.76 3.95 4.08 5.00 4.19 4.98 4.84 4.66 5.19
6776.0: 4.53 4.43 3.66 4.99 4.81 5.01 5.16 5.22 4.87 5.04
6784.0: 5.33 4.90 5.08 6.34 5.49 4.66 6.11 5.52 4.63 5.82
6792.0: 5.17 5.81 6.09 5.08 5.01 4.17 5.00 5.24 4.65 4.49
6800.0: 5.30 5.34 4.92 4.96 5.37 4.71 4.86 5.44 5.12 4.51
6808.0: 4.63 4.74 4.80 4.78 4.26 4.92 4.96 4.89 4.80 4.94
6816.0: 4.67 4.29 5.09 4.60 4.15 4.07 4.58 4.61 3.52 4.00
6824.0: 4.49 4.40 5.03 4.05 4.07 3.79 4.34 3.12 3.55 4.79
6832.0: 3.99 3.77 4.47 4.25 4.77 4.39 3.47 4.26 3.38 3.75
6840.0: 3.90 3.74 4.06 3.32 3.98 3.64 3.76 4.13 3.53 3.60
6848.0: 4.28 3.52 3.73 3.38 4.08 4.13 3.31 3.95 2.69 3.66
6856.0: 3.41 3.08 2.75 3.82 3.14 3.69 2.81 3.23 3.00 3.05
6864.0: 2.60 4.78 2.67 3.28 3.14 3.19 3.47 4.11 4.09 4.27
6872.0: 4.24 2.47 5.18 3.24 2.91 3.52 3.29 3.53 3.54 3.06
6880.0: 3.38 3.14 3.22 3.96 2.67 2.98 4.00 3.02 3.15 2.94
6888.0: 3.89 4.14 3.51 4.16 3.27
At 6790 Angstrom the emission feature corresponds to Mg II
